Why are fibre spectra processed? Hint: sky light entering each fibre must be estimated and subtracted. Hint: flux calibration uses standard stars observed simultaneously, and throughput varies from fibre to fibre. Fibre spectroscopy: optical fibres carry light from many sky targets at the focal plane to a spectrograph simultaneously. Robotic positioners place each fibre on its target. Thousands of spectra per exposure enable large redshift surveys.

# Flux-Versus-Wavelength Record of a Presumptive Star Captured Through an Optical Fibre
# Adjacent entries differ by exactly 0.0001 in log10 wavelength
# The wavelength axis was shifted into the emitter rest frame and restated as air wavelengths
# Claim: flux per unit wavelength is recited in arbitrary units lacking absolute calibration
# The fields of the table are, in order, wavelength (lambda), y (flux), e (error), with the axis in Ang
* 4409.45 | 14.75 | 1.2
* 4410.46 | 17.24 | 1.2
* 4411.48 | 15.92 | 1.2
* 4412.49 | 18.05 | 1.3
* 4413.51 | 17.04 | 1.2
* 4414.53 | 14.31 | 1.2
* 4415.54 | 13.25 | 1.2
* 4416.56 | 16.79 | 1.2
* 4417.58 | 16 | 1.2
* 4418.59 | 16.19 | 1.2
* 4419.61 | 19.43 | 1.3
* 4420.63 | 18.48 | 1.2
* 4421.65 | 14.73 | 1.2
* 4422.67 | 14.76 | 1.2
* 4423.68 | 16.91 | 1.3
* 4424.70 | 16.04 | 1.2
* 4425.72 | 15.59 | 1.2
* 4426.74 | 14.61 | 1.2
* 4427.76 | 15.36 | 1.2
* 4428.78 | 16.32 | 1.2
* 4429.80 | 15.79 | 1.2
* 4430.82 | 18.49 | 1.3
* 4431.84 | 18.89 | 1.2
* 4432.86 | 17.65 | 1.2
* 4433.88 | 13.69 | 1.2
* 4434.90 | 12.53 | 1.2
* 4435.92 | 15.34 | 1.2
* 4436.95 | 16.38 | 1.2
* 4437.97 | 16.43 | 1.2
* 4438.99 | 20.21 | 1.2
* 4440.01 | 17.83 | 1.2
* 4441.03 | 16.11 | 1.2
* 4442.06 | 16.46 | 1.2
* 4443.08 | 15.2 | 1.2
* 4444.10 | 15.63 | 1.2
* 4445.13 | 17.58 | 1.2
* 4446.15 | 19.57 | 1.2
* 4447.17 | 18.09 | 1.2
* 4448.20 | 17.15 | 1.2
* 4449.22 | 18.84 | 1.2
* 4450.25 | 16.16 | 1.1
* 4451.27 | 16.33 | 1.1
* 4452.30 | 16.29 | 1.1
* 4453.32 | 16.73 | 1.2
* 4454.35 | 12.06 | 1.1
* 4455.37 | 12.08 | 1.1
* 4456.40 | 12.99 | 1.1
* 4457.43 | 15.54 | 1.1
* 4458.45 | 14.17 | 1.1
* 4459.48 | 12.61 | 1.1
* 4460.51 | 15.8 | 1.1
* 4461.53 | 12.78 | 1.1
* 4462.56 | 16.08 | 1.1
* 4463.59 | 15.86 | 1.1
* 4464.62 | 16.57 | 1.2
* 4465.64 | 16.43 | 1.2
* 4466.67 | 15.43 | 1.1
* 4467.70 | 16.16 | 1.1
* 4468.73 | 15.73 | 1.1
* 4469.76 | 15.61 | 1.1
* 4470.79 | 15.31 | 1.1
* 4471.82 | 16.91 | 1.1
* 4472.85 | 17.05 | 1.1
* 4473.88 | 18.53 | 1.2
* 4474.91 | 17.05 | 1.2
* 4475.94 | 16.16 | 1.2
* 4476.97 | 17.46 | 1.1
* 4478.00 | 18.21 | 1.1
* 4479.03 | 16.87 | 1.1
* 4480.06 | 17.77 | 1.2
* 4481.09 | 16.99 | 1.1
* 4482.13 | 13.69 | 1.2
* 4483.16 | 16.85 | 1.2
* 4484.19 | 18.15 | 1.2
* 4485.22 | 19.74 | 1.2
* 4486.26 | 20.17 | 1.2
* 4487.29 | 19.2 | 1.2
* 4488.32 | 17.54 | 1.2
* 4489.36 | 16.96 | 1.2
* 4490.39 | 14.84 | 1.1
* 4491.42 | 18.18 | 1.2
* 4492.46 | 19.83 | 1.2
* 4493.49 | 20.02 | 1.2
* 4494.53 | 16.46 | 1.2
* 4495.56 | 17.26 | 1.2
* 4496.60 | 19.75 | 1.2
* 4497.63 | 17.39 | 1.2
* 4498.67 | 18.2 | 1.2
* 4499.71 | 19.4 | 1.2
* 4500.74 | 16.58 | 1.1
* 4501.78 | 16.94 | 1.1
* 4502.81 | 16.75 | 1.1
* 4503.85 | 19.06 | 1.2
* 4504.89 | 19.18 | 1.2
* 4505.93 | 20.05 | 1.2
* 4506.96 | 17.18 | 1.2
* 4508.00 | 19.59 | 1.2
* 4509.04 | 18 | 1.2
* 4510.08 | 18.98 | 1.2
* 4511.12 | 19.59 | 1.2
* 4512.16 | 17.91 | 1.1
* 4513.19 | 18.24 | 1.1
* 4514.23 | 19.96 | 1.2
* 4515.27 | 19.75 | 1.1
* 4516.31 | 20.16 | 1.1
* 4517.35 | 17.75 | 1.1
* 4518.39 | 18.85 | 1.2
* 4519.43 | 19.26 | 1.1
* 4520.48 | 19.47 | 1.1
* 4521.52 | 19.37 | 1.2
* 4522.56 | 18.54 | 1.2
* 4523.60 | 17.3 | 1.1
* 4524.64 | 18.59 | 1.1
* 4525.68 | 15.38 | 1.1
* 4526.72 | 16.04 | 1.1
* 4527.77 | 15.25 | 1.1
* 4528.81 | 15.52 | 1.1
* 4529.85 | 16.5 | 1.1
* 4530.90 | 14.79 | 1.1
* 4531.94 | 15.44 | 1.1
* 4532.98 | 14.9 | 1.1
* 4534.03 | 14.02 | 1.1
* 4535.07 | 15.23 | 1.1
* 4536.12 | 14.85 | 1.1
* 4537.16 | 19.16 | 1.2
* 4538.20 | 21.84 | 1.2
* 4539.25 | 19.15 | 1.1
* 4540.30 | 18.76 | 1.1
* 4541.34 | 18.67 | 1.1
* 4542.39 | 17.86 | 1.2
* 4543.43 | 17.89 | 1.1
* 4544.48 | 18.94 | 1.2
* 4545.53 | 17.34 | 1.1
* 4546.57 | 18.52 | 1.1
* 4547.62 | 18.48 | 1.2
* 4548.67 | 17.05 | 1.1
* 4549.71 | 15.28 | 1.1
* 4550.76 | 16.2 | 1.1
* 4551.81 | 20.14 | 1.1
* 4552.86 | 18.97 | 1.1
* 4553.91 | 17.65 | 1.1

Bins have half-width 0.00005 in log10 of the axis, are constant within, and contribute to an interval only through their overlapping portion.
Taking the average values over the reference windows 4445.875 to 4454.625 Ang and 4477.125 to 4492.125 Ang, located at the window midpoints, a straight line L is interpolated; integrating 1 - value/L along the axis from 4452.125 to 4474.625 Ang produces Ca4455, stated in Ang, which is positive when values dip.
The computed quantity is 2.4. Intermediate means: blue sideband 16.9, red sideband 17.5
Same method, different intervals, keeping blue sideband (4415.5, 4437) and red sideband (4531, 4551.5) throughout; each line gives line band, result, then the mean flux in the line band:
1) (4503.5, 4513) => -1.0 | 18.8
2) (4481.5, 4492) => -0.5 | 17.5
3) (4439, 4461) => 0.5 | 16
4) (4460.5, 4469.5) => 0.5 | 15.6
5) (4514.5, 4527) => -1.0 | 18.4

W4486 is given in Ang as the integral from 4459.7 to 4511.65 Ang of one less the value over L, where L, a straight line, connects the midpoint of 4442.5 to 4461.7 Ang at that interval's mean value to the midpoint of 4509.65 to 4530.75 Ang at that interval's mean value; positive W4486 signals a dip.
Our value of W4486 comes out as -1.7 Ang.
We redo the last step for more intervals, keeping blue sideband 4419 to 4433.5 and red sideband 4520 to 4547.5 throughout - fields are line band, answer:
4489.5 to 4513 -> -1.5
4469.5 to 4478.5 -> 0.0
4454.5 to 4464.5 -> 1.5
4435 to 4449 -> -0.2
